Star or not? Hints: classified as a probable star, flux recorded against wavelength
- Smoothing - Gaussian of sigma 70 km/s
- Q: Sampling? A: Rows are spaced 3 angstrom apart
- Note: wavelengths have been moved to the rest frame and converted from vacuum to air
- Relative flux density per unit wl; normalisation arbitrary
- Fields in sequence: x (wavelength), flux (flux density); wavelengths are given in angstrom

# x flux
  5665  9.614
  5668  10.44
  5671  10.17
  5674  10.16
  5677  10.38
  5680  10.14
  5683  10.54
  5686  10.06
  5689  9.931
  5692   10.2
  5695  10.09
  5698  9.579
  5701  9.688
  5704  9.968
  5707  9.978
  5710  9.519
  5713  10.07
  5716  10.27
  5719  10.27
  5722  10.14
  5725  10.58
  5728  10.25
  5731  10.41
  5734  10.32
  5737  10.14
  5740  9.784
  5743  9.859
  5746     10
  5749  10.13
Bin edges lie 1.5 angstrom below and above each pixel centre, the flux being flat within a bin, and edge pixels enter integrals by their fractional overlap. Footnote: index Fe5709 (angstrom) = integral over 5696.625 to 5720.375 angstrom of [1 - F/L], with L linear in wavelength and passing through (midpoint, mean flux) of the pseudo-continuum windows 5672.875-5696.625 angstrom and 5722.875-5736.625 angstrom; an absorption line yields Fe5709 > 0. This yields 0.8 angstrom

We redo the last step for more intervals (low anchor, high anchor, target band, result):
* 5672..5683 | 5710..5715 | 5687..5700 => 0.2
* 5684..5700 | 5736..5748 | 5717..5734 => -0.6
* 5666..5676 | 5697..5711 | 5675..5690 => -0.2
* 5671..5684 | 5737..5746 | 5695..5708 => 0.4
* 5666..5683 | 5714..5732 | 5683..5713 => 1.0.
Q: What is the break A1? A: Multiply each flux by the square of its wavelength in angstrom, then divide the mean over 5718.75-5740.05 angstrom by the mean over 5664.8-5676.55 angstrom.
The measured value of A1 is 1.0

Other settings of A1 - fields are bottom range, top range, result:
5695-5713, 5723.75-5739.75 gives 1.06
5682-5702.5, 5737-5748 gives 1.01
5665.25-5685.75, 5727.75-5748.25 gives 1.01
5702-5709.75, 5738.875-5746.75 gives 1.01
